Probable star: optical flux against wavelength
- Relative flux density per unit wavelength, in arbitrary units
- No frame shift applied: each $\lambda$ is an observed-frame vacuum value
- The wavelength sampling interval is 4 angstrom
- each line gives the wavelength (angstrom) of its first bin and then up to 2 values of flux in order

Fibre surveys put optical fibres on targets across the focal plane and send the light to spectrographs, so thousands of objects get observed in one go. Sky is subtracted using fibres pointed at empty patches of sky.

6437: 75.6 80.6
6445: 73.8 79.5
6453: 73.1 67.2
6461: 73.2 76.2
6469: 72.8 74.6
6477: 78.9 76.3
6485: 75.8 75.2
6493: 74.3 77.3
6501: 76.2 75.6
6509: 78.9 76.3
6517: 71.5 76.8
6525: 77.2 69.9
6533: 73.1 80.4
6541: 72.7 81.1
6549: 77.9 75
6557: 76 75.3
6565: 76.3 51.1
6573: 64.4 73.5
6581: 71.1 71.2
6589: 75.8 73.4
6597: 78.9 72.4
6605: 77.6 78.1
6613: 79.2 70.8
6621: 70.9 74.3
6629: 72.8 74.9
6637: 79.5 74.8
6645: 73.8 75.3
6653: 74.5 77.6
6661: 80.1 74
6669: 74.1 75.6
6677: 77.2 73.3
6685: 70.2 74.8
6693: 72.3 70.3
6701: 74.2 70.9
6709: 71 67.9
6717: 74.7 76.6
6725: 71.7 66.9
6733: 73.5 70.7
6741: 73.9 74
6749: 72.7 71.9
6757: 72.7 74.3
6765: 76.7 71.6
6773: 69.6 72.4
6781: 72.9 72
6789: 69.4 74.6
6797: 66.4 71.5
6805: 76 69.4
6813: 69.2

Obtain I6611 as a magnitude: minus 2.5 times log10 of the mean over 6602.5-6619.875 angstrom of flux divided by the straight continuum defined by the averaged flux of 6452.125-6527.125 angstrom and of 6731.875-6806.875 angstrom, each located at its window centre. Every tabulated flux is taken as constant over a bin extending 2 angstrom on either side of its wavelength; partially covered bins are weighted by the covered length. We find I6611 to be -0.03 mag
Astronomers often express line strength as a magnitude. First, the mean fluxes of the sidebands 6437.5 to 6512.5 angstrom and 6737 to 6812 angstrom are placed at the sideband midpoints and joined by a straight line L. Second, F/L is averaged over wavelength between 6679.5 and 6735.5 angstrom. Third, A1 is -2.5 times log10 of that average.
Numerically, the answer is 0.01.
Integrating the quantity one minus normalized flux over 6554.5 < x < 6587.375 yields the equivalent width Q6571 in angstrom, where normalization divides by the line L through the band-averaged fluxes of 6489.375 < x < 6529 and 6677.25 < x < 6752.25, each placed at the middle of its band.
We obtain 2.0 angstrom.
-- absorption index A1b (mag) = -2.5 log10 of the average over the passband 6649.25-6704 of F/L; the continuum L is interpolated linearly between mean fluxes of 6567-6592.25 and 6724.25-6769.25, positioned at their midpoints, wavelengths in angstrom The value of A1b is -0.06 mag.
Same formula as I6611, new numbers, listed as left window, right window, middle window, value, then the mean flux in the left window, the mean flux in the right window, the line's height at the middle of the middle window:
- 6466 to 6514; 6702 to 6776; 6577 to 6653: -0.01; 76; 72.3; 74.2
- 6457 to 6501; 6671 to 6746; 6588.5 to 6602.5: -0.02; 75.1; 72.6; 73.8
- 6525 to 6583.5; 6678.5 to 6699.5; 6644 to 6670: -0.05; 72.8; 72.3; 72.5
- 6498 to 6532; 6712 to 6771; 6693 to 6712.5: 0.03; 75.3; 72.7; 73.2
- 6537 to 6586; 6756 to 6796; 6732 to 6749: -0.01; 72.5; 72.5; 72.5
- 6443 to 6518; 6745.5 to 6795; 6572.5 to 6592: 0.04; 75.1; 72.6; 74.2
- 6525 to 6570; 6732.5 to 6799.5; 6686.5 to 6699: 0.01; 74.2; 72.3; 72.9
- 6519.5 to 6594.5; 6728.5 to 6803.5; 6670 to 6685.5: -0.03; 73.2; 72.1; 72.6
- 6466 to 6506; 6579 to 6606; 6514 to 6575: 0.02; 75.7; 74.2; 74.9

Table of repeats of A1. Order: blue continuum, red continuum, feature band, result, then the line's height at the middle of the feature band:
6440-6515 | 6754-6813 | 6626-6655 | -0.02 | 73.6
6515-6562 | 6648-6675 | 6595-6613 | -0.02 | 75.8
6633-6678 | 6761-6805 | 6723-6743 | 0.03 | 73.6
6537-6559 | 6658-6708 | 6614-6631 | 0.04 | 75.3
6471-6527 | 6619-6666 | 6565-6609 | 0.06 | 75.6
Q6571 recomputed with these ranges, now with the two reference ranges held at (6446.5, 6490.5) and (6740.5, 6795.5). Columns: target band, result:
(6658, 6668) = -0.5 angstrom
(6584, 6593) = 0.0 angstrom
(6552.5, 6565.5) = -0.3 angstrom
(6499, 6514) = -0.5 angstrom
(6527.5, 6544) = -0.1 angstrom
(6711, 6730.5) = 0.4 angstrom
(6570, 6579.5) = 0.9 angstrom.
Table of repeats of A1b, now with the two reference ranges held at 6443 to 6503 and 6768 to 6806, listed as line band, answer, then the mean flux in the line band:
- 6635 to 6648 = -0.04 mag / 76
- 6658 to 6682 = -0.05 mag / 75.9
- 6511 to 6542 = -0.01 mag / 74.8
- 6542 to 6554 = -0.05 mag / 77.8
